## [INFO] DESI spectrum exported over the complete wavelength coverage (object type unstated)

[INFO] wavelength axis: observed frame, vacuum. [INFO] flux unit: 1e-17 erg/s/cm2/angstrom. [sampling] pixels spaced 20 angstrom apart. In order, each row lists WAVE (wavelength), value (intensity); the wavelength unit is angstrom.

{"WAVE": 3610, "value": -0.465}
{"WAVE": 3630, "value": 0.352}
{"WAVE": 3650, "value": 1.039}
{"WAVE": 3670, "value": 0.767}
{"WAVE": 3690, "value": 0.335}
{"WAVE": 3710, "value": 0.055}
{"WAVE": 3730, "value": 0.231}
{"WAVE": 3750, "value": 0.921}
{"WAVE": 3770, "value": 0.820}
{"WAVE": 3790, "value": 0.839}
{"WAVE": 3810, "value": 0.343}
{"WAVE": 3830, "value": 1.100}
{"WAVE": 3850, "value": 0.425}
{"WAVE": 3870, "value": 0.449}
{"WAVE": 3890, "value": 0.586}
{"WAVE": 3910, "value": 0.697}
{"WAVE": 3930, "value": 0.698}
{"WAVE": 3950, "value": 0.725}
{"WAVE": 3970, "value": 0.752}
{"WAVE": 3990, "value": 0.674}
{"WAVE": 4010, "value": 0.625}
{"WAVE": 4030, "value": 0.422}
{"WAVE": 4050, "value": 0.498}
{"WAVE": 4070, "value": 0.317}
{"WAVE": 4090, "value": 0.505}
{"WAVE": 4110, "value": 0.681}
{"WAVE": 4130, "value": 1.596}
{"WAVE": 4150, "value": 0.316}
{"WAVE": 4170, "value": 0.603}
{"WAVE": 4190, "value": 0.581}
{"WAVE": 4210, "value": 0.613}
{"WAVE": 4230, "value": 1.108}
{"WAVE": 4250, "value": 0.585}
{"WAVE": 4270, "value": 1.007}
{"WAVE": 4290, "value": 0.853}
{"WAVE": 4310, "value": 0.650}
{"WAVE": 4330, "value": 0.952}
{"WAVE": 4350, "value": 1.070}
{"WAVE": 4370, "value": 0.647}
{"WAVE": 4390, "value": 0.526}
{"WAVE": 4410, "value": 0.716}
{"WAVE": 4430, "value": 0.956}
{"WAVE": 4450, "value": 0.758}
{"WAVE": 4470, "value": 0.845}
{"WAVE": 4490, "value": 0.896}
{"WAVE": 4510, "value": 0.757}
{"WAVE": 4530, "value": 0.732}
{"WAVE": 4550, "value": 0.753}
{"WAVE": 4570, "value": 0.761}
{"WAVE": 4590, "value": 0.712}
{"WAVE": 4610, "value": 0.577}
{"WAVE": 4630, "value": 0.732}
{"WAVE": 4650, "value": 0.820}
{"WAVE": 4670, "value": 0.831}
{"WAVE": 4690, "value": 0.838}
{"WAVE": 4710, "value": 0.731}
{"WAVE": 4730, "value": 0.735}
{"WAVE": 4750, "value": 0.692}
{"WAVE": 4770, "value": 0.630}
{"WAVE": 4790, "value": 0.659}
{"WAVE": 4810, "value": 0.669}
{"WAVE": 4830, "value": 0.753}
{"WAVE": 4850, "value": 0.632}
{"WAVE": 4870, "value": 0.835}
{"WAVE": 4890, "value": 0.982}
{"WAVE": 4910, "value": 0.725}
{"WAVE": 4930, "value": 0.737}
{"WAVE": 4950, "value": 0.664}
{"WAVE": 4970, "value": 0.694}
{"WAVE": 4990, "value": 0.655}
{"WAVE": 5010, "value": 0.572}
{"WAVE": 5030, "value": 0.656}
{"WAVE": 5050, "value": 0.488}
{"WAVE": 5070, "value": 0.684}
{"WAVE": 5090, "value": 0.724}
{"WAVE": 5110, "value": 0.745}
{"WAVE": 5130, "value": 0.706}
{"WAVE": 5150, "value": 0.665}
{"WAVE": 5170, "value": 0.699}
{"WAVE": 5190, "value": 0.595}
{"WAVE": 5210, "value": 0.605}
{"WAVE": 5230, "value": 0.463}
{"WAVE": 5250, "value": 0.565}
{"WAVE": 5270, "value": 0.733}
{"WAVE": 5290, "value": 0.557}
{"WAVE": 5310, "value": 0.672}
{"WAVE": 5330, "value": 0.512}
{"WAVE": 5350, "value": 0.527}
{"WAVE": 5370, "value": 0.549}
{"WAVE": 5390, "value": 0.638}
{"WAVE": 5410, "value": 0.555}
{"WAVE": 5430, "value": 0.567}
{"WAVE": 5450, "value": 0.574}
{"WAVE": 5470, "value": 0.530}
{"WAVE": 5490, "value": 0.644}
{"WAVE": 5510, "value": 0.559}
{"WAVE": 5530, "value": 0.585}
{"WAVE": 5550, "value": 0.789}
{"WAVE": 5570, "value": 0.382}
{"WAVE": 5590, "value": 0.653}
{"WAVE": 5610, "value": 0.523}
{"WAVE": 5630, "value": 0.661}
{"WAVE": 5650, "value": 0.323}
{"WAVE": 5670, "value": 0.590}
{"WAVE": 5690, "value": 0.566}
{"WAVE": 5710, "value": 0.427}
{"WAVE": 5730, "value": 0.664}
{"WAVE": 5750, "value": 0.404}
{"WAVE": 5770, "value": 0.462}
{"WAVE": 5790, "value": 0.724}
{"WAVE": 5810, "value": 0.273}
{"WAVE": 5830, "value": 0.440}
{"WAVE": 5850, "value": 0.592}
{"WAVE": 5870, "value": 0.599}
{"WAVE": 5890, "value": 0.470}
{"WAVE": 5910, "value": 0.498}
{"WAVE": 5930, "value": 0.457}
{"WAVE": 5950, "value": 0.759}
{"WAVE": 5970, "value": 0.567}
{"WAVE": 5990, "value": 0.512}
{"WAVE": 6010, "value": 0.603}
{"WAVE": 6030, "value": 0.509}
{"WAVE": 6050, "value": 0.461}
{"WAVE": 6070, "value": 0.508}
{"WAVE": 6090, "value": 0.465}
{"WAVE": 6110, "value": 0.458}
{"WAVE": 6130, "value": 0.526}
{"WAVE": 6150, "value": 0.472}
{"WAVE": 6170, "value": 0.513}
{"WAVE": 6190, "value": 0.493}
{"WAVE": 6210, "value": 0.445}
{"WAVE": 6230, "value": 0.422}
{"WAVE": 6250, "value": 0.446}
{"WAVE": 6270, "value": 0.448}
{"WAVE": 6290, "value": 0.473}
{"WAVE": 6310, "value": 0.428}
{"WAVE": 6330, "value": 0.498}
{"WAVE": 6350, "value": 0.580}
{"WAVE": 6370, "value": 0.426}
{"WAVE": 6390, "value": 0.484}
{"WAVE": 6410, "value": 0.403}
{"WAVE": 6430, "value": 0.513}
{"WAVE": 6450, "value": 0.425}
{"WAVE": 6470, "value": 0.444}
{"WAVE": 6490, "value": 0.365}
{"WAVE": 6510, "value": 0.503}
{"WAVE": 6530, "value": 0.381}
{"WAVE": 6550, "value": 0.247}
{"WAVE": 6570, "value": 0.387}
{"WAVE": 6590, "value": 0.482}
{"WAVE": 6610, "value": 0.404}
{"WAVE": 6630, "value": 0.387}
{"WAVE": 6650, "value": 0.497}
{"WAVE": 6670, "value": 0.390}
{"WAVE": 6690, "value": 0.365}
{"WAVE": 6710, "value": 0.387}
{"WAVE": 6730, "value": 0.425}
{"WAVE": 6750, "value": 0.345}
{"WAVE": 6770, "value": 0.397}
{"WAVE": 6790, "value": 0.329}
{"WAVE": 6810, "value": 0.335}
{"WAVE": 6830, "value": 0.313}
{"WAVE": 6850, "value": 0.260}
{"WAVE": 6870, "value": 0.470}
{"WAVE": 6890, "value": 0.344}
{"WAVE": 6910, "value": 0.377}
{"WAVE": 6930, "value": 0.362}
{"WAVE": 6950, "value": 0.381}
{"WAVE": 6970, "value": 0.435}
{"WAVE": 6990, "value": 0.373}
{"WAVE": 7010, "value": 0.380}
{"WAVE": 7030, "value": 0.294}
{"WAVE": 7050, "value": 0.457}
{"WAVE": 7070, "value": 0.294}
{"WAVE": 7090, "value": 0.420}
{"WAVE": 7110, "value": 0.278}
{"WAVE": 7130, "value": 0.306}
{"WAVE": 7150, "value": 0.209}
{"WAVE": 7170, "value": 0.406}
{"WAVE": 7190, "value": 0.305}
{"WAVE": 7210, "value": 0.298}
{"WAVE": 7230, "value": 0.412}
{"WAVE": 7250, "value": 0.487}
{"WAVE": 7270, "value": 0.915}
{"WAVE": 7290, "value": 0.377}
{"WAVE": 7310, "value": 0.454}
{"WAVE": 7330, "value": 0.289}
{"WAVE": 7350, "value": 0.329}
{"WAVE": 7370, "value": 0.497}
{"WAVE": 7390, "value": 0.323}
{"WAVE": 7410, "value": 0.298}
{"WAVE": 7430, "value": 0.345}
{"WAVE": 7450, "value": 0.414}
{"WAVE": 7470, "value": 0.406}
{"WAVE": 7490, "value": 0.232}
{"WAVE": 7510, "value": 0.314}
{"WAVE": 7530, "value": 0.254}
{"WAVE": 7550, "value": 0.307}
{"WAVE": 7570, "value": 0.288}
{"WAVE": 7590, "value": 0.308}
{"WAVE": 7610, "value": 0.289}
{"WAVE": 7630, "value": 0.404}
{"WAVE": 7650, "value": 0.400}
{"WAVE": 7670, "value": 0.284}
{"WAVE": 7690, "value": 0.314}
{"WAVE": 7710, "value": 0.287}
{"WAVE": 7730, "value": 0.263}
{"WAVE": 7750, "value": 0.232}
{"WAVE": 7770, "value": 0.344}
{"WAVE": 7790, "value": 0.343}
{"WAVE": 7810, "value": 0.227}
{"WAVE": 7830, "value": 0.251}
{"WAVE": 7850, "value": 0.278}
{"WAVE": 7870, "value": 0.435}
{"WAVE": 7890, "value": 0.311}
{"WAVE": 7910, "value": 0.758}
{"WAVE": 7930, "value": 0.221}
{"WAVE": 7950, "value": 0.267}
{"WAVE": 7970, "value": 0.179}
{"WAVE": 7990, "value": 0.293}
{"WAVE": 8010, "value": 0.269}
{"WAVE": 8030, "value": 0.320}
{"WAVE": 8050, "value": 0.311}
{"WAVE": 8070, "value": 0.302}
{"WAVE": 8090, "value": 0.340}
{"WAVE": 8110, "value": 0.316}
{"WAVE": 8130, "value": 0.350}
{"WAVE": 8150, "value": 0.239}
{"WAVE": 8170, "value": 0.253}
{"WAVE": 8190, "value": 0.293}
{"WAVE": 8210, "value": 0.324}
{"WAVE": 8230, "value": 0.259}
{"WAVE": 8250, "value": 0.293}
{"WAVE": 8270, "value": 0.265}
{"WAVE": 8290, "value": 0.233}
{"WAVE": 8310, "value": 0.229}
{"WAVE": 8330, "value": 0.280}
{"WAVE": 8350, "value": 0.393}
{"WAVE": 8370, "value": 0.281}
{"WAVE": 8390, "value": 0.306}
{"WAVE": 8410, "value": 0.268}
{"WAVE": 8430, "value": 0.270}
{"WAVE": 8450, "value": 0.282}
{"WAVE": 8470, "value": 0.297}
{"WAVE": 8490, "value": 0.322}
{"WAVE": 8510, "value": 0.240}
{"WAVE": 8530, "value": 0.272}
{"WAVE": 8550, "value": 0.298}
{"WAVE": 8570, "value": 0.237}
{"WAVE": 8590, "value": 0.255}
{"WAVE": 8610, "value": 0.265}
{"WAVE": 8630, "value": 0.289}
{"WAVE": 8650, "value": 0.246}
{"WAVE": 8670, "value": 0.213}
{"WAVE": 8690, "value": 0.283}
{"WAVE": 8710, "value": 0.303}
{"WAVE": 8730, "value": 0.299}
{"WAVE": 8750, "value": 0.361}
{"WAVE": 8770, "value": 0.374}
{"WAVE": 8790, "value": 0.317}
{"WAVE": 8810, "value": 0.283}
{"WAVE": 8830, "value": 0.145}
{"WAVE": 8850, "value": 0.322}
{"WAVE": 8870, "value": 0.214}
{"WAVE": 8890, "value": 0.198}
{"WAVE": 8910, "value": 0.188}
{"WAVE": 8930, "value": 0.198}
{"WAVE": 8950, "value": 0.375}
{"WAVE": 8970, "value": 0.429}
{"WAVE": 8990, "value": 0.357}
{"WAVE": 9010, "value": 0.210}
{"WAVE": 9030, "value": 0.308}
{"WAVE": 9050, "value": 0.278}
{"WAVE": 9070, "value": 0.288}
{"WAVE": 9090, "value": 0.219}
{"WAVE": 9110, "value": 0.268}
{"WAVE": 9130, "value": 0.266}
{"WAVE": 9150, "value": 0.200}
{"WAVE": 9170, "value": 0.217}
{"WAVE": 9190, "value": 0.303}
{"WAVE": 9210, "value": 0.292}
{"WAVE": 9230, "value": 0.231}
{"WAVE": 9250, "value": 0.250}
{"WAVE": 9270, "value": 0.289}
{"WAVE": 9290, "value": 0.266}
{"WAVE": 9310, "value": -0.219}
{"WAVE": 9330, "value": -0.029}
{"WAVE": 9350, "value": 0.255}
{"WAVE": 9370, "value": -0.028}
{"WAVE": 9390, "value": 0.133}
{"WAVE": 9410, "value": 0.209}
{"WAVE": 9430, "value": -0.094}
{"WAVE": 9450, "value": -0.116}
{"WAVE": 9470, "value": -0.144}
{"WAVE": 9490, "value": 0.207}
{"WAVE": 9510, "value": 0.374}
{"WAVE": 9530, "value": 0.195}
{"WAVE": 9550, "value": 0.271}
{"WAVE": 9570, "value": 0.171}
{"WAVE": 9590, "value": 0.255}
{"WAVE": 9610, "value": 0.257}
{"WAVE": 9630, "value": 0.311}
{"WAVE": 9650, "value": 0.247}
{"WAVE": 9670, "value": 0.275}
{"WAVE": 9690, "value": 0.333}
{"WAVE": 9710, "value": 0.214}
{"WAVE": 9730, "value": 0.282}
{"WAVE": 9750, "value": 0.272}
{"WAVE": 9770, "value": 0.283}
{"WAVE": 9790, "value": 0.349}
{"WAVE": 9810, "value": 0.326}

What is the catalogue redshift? 0.11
